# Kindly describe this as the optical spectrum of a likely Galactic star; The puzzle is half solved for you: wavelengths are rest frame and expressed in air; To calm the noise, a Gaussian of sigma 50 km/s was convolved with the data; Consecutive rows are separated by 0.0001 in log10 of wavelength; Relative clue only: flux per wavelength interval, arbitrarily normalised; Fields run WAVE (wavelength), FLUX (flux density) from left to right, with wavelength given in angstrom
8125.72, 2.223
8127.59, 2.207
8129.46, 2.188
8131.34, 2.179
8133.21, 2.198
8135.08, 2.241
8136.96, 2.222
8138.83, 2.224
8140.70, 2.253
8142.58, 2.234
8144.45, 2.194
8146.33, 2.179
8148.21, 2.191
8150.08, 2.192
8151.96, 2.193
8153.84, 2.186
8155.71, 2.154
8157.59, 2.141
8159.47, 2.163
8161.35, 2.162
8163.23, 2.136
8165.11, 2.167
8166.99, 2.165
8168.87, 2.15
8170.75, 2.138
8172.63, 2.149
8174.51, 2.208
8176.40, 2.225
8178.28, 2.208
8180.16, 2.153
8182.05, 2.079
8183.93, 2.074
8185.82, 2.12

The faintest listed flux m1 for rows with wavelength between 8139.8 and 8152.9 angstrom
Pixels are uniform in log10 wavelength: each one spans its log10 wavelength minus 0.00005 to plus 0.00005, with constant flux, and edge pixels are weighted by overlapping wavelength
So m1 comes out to 2.179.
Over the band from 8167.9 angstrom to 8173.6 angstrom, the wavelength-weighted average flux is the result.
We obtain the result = 2.15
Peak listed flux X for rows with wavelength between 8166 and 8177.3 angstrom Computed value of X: 2.225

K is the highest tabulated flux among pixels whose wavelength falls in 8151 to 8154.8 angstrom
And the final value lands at 2.193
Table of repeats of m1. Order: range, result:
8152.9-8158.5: 2.141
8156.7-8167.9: 2.136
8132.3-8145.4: 2.194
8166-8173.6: 2.138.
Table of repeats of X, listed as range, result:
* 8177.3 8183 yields 2.208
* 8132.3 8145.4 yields 2.253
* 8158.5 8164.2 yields 2.163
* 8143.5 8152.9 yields 2.194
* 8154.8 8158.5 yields 2.154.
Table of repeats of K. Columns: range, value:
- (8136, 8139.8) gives 2.224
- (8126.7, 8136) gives 2.241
